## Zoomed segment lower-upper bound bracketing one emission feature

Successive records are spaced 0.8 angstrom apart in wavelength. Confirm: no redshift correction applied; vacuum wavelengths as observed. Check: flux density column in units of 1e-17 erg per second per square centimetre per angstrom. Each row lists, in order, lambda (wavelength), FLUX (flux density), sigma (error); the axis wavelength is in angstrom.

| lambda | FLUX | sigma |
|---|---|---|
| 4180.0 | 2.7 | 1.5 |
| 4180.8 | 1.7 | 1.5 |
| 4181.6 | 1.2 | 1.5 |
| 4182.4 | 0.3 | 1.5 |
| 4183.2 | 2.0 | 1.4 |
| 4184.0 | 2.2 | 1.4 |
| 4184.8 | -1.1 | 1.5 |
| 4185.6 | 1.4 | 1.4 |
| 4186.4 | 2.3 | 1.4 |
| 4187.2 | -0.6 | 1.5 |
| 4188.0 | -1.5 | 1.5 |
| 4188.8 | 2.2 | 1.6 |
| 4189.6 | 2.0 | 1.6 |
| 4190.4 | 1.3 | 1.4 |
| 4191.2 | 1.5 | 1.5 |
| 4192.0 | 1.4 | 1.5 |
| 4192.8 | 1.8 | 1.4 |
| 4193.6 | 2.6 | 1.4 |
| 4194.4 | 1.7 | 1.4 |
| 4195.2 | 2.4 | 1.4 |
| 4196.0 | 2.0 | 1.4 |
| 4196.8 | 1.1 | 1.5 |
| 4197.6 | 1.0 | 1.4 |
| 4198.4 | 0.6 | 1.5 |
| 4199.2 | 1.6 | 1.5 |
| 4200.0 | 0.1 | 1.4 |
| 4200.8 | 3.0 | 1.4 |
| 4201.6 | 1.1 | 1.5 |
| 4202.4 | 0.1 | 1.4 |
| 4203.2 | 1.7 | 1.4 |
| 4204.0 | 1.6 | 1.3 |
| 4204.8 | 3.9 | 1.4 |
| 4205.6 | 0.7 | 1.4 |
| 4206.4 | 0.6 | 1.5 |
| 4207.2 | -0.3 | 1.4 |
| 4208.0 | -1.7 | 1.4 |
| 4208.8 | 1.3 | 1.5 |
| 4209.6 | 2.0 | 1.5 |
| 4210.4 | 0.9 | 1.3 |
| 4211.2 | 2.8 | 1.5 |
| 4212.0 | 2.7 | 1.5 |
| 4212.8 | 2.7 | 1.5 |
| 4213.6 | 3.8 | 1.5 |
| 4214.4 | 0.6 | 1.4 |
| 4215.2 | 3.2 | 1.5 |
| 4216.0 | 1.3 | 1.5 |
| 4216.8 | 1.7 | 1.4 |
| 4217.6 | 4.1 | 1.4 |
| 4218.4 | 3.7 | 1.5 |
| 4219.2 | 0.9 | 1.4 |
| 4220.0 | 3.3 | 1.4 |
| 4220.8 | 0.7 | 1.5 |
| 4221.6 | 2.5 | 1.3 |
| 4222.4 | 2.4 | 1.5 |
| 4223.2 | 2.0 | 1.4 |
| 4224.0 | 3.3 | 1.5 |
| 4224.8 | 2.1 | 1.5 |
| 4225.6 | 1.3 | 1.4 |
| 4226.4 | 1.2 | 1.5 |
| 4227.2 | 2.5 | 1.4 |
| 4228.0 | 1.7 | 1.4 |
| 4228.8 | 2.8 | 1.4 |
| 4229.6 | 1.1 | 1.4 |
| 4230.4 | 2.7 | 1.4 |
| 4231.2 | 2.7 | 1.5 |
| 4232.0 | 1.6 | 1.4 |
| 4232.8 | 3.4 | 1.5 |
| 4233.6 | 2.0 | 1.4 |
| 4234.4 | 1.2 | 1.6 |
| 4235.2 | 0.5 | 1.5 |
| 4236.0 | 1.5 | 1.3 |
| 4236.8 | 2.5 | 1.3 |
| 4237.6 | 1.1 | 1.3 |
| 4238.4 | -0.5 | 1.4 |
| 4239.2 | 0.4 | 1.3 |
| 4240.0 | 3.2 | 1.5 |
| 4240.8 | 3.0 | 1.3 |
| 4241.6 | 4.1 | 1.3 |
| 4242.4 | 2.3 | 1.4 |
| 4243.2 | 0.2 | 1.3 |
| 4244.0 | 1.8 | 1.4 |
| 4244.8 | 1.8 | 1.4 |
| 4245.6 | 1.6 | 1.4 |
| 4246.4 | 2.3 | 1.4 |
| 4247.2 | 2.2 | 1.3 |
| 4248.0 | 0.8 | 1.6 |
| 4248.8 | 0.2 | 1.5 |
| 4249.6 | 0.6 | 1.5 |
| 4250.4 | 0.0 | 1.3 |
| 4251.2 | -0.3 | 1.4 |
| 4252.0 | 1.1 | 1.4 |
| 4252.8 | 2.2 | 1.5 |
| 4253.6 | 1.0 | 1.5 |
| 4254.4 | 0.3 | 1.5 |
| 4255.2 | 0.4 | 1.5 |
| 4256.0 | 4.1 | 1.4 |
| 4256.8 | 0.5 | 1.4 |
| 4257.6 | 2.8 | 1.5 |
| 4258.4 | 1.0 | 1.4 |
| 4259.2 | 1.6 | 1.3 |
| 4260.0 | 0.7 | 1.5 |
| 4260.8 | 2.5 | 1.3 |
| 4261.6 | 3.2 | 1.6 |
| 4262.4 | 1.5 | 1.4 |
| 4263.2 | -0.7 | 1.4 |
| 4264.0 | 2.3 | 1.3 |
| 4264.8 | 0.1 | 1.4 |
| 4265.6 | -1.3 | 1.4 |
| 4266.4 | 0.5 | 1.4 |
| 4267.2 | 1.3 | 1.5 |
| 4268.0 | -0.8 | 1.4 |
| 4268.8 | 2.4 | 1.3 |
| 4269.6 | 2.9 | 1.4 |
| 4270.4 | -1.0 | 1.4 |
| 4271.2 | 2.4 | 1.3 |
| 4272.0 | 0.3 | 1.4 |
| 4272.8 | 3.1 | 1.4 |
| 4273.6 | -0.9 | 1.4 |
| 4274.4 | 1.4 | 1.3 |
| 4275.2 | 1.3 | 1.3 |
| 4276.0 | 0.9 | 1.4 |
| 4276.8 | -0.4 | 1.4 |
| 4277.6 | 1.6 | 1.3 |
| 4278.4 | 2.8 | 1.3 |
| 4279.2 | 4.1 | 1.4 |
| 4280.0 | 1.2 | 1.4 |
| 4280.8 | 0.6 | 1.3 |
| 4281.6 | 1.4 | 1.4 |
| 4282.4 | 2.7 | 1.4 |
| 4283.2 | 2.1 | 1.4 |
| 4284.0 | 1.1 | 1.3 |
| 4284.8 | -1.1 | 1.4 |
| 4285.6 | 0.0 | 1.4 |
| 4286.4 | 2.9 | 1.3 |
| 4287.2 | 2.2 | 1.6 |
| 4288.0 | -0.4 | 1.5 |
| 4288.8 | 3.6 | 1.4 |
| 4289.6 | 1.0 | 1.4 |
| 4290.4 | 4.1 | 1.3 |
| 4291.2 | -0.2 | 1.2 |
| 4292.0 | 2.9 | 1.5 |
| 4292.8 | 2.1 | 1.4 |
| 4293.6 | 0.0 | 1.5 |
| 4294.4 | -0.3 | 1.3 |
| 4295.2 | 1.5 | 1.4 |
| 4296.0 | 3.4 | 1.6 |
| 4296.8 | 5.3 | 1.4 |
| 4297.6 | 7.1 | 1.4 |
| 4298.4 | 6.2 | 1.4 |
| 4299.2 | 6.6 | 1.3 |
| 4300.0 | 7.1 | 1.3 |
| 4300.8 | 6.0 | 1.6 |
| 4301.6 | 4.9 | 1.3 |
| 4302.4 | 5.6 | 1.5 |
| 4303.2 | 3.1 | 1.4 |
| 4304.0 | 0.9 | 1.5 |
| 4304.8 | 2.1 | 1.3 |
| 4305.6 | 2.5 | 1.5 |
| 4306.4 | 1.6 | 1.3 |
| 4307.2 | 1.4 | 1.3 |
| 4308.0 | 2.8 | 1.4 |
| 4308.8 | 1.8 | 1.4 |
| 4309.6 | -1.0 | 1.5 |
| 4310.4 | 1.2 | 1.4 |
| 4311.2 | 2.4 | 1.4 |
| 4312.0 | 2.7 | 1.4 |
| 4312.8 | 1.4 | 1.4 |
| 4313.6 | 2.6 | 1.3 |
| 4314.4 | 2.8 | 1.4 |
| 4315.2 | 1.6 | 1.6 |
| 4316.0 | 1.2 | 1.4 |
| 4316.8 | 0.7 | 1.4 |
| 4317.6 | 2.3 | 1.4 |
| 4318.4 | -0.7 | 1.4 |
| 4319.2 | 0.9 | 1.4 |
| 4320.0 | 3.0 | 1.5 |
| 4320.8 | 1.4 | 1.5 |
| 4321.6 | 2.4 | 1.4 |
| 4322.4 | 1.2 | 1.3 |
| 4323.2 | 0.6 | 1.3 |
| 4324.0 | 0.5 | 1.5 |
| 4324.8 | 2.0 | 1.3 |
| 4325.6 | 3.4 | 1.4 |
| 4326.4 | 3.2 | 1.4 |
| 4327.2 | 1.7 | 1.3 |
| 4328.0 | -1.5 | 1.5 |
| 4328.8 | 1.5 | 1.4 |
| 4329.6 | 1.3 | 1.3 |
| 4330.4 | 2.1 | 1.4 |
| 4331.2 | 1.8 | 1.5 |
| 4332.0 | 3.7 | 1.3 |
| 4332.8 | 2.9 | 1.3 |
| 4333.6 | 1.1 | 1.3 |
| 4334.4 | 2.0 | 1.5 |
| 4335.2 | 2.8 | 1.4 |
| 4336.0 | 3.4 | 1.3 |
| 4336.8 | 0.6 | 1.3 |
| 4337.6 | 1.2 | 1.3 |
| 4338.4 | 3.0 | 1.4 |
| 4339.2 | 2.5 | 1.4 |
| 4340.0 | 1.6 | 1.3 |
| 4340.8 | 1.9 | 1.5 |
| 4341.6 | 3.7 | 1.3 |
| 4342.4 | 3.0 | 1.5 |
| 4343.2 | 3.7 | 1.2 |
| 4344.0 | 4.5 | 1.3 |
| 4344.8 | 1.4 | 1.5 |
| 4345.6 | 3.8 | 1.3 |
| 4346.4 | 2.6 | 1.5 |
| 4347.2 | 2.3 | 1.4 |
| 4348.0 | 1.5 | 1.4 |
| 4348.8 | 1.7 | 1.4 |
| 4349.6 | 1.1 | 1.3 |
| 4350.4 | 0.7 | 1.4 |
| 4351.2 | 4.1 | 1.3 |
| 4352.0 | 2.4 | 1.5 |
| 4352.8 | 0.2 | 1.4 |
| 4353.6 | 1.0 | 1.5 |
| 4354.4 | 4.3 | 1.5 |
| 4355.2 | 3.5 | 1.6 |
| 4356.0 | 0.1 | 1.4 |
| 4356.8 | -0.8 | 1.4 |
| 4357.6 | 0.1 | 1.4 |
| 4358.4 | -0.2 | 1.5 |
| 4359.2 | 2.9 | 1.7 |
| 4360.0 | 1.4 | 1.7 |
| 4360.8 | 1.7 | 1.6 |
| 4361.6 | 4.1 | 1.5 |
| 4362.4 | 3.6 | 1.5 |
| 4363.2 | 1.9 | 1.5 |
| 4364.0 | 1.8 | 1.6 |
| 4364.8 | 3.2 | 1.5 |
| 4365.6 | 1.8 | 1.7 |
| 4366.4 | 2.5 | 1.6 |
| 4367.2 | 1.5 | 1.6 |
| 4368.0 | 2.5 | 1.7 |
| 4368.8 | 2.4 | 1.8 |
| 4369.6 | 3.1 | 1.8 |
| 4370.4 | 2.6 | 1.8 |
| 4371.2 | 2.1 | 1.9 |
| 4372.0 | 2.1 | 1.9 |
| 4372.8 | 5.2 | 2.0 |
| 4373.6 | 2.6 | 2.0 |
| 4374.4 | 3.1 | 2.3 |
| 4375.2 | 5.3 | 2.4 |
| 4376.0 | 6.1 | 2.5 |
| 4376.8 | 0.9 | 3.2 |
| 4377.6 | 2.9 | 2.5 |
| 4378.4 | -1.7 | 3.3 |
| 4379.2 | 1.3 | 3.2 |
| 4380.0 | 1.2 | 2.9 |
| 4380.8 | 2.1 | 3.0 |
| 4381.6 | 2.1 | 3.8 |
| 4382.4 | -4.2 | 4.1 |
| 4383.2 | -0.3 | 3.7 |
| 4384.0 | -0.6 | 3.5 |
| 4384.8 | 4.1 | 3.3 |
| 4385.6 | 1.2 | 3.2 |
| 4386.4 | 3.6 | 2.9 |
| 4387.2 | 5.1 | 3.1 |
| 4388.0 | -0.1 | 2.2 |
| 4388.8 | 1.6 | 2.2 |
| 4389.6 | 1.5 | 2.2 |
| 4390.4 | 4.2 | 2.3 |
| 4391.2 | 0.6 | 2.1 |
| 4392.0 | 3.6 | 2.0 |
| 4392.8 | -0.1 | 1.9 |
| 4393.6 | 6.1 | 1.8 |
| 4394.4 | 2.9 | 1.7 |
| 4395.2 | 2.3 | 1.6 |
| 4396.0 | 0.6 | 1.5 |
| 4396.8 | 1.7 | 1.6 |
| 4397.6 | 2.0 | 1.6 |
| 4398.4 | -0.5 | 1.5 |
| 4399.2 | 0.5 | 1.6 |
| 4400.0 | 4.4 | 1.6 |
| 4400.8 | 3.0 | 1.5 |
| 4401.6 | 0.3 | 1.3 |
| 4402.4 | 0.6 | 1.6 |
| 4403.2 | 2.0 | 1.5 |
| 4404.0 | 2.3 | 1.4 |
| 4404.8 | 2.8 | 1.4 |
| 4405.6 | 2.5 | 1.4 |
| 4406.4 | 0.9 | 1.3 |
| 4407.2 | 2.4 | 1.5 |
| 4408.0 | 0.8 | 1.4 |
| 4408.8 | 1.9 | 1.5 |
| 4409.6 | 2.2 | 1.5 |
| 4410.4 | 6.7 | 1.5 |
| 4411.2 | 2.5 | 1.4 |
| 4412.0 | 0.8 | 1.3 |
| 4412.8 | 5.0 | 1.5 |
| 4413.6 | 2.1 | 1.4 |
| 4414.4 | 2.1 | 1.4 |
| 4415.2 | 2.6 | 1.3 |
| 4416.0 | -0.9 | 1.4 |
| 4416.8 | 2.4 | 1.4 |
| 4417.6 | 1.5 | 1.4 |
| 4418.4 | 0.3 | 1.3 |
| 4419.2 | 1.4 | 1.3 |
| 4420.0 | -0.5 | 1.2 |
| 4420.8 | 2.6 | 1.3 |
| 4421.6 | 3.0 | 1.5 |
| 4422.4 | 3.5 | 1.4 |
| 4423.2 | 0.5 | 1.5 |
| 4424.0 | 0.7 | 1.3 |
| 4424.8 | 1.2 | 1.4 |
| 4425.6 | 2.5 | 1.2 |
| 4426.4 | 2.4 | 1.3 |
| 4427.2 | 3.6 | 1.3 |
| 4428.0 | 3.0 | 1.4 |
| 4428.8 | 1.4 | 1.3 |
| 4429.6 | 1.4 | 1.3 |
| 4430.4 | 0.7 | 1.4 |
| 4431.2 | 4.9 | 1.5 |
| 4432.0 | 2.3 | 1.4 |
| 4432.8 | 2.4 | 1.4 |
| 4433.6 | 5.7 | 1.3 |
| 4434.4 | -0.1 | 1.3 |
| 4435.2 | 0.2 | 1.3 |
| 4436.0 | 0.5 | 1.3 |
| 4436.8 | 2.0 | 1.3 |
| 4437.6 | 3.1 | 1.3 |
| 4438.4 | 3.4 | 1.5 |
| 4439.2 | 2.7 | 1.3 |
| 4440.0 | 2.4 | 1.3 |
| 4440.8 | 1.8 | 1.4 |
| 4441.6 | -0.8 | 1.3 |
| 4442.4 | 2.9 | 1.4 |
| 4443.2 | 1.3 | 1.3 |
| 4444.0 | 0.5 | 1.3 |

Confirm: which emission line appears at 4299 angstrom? [O II]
